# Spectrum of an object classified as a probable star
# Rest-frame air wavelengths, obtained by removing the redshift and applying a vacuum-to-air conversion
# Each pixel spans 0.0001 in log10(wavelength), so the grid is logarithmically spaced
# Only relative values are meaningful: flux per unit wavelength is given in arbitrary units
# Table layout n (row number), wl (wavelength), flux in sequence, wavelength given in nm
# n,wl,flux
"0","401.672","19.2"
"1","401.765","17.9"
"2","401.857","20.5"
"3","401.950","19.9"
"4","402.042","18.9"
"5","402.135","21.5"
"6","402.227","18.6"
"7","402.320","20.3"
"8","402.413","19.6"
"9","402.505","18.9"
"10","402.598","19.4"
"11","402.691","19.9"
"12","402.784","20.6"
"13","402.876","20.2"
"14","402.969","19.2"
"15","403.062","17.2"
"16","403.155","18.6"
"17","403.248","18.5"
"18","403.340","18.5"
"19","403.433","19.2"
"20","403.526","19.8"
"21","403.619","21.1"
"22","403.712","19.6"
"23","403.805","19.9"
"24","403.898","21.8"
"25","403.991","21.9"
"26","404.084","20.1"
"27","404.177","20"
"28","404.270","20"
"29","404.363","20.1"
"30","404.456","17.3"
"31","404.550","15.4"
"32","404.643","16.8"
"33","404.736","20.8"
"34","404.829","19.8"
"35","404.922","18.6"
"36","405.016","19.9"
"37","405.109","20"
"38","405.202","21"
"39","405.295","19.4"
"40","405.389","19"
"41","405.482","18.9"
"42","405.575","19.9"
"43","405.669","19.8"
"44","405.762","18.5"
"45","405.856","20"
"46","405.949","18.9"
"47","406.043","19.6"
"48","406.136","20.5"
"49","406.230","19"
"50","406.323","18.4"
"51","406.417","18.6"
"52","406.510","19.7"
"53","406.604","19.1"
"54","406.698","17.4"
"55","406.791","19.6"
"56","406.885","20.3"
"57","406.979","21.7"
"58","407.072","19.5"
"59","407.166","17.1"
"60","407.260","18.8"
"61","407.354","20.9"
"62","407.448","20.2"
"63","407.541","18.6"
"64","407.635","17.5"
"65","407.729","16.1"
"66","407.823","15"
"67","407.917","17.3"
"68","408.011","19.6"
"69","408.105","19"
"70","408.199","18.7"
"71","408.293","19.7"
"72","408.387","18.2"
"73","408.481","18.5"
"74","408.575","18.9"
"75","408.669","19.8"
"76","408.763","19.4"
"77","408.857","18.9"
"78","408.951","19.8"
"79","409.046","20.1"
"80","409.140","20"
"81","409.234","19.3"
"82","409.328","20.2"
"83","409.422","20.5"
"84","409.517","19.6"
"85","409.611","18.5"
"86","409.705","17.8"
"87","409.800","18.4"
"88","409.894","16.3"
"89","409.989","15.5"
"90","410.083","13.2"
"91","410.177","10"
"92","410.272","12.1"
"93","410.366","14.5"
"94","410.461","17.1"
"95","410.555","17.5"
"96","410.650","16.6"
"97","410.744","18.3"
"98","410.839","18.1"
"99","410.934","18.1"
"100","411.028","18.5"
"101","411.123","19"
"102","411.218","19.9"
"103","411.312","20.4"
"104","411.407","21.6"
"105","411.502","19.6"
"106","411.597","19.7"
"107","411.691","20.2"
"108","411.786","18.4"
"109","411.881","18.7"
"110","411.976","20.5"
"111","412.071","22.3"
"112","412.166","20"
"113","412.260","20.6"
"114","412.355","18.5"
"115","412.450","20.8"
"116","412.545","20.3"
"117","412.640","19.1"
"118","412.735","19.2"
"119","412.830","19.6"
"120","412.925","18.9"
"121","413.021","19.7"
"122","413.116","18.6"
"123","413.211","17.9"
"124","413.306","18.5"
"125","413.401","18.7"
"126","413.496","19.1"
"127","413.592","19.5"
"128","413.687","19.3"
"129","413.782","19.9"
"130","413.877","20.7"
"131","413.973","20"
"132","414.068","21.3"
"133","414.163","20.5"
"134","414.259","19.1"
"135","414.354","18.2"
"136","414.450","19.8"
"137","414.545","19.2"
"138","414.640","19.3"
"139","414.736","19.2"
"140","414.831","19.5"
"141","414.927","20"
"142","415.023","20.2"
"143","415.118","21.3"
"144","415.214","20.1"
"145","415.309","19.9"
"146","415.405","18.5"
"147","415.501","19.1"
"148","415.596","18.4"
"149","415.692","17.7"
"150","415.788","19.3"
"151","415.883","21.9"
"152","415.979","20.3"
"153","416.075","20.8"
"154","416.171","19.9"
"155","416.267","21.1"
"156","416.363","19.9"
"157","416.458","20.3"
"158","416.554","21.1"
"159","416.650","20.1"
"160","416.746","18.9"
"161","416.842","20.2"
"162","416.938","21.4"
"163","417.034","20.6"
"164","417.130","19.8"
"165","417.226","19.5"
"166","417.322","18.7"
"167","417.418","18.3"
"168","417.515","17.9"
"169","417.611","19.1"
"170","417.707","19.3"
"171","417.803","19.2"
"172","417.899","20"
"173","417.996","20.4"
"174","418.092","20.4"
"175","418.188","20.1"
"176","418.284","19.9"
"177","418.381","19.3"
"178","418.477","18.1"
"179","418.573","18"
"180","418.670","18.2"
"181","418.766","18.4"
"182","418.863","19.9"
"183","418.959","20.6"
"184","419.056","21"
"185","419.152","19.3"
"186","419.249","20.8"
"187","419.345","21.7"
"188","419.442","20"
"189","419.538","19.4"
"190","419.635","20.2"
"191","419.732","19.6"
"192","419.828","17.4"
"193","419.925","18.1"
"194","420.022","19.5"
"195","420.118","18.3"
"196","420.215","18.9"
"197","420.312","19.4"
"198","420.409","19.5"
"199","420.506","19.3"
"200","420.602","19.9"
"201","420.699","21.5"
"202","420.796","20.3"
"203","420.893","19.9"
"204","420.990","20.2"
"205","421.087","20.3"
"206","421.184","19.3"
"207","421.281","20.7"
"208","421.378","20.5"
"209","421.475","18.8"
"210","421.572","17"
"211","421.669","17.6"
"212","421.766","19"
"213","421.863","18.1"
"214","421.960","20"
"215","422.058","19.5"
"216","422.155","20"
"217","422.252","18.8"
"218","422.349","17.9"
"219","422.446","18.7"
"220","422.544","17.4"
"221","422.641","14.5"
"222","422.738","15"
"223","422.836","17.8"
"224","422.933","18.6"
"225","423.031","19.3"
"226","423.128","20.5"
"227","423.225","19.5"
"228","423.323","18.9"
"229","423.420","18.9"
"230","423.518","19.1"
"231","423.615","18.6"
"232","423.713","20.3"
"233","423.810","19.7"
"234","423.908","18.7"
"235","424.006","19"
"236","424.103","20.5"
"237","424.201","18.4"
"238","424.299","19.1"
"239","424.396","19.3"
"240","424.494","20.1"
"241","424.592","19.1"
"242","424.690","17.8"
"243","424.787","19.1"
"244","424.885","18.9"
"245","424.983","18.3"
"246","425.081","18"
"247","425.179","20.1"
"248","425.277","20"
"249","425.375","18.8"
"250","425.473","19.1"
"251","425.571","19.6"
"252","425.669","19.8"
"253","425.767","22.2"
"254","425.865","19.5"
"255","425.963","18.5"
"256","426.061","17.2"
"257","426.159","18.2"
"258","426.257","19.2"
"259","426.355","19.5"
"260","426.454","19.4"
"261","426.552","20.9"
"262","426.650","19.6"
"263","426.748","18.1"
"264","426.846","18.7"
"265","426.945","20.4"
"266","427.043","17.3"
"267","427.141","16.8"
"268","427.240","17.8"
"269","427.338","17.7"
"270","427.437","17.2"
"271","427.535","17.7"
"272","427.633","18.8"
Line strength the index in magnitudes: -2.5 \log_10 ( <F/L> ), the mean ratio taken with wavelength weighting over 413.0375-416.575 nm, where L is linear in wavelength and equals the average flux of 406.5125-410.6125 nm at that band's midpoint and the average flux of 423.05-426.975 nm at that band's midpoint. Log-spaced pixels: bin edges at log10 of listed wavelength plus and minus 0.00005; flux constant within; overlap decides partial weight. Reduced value -0.06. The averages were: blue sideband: 18.2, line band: 19.7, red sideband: 19.3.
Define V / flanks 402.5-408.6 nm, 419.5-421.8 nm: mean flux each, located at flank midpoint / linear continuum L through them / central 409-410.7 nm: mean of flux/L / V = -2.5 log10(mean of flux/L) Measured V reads 0.13 mag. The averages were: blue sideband 19.2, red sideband 19.4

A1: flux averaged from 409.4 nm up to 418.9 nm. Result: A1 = 19.1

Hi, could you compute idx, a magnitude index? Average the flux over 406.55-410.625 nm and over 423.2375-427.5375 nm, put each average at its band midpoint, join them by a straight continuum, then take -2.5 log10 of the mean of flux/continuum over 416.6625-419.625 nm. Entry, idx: -0.057 mag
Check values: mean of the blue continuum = 18.1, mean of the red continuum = 19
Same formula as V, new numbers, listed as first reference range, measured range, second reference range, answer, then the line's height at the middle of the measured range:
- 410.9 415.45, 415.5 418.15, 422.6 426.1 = -0.02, 19.4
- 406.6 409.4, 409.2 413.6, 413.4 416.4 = 0.05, 19.4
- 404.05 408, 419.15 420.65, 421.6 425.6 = -0.03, 18.9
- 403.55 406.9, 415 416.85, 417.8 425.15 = -0.04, 19.3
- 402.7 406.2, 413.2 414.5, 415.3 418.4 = 0.01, 19.7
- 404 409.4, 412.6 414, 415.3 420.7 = 0.01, 19.4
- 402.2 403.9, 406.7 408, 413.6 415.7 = 0.05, 19.5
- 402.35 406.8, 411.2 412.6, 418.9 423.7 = -0.05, 19.3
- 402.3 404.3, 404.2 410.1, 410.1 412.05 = 0.00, 18.8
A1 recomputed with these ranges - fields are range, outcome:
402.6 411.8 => 18.8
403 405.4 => 19.4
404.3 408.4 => 19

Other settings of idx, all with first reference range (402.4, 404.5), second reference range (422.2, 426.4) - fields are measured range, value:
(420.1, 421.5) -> -0.05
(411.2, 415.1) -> -0.02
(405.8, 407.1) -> 0.00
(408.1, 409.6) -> 0.00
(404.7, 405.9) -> 0.00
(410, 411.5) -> 0.14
